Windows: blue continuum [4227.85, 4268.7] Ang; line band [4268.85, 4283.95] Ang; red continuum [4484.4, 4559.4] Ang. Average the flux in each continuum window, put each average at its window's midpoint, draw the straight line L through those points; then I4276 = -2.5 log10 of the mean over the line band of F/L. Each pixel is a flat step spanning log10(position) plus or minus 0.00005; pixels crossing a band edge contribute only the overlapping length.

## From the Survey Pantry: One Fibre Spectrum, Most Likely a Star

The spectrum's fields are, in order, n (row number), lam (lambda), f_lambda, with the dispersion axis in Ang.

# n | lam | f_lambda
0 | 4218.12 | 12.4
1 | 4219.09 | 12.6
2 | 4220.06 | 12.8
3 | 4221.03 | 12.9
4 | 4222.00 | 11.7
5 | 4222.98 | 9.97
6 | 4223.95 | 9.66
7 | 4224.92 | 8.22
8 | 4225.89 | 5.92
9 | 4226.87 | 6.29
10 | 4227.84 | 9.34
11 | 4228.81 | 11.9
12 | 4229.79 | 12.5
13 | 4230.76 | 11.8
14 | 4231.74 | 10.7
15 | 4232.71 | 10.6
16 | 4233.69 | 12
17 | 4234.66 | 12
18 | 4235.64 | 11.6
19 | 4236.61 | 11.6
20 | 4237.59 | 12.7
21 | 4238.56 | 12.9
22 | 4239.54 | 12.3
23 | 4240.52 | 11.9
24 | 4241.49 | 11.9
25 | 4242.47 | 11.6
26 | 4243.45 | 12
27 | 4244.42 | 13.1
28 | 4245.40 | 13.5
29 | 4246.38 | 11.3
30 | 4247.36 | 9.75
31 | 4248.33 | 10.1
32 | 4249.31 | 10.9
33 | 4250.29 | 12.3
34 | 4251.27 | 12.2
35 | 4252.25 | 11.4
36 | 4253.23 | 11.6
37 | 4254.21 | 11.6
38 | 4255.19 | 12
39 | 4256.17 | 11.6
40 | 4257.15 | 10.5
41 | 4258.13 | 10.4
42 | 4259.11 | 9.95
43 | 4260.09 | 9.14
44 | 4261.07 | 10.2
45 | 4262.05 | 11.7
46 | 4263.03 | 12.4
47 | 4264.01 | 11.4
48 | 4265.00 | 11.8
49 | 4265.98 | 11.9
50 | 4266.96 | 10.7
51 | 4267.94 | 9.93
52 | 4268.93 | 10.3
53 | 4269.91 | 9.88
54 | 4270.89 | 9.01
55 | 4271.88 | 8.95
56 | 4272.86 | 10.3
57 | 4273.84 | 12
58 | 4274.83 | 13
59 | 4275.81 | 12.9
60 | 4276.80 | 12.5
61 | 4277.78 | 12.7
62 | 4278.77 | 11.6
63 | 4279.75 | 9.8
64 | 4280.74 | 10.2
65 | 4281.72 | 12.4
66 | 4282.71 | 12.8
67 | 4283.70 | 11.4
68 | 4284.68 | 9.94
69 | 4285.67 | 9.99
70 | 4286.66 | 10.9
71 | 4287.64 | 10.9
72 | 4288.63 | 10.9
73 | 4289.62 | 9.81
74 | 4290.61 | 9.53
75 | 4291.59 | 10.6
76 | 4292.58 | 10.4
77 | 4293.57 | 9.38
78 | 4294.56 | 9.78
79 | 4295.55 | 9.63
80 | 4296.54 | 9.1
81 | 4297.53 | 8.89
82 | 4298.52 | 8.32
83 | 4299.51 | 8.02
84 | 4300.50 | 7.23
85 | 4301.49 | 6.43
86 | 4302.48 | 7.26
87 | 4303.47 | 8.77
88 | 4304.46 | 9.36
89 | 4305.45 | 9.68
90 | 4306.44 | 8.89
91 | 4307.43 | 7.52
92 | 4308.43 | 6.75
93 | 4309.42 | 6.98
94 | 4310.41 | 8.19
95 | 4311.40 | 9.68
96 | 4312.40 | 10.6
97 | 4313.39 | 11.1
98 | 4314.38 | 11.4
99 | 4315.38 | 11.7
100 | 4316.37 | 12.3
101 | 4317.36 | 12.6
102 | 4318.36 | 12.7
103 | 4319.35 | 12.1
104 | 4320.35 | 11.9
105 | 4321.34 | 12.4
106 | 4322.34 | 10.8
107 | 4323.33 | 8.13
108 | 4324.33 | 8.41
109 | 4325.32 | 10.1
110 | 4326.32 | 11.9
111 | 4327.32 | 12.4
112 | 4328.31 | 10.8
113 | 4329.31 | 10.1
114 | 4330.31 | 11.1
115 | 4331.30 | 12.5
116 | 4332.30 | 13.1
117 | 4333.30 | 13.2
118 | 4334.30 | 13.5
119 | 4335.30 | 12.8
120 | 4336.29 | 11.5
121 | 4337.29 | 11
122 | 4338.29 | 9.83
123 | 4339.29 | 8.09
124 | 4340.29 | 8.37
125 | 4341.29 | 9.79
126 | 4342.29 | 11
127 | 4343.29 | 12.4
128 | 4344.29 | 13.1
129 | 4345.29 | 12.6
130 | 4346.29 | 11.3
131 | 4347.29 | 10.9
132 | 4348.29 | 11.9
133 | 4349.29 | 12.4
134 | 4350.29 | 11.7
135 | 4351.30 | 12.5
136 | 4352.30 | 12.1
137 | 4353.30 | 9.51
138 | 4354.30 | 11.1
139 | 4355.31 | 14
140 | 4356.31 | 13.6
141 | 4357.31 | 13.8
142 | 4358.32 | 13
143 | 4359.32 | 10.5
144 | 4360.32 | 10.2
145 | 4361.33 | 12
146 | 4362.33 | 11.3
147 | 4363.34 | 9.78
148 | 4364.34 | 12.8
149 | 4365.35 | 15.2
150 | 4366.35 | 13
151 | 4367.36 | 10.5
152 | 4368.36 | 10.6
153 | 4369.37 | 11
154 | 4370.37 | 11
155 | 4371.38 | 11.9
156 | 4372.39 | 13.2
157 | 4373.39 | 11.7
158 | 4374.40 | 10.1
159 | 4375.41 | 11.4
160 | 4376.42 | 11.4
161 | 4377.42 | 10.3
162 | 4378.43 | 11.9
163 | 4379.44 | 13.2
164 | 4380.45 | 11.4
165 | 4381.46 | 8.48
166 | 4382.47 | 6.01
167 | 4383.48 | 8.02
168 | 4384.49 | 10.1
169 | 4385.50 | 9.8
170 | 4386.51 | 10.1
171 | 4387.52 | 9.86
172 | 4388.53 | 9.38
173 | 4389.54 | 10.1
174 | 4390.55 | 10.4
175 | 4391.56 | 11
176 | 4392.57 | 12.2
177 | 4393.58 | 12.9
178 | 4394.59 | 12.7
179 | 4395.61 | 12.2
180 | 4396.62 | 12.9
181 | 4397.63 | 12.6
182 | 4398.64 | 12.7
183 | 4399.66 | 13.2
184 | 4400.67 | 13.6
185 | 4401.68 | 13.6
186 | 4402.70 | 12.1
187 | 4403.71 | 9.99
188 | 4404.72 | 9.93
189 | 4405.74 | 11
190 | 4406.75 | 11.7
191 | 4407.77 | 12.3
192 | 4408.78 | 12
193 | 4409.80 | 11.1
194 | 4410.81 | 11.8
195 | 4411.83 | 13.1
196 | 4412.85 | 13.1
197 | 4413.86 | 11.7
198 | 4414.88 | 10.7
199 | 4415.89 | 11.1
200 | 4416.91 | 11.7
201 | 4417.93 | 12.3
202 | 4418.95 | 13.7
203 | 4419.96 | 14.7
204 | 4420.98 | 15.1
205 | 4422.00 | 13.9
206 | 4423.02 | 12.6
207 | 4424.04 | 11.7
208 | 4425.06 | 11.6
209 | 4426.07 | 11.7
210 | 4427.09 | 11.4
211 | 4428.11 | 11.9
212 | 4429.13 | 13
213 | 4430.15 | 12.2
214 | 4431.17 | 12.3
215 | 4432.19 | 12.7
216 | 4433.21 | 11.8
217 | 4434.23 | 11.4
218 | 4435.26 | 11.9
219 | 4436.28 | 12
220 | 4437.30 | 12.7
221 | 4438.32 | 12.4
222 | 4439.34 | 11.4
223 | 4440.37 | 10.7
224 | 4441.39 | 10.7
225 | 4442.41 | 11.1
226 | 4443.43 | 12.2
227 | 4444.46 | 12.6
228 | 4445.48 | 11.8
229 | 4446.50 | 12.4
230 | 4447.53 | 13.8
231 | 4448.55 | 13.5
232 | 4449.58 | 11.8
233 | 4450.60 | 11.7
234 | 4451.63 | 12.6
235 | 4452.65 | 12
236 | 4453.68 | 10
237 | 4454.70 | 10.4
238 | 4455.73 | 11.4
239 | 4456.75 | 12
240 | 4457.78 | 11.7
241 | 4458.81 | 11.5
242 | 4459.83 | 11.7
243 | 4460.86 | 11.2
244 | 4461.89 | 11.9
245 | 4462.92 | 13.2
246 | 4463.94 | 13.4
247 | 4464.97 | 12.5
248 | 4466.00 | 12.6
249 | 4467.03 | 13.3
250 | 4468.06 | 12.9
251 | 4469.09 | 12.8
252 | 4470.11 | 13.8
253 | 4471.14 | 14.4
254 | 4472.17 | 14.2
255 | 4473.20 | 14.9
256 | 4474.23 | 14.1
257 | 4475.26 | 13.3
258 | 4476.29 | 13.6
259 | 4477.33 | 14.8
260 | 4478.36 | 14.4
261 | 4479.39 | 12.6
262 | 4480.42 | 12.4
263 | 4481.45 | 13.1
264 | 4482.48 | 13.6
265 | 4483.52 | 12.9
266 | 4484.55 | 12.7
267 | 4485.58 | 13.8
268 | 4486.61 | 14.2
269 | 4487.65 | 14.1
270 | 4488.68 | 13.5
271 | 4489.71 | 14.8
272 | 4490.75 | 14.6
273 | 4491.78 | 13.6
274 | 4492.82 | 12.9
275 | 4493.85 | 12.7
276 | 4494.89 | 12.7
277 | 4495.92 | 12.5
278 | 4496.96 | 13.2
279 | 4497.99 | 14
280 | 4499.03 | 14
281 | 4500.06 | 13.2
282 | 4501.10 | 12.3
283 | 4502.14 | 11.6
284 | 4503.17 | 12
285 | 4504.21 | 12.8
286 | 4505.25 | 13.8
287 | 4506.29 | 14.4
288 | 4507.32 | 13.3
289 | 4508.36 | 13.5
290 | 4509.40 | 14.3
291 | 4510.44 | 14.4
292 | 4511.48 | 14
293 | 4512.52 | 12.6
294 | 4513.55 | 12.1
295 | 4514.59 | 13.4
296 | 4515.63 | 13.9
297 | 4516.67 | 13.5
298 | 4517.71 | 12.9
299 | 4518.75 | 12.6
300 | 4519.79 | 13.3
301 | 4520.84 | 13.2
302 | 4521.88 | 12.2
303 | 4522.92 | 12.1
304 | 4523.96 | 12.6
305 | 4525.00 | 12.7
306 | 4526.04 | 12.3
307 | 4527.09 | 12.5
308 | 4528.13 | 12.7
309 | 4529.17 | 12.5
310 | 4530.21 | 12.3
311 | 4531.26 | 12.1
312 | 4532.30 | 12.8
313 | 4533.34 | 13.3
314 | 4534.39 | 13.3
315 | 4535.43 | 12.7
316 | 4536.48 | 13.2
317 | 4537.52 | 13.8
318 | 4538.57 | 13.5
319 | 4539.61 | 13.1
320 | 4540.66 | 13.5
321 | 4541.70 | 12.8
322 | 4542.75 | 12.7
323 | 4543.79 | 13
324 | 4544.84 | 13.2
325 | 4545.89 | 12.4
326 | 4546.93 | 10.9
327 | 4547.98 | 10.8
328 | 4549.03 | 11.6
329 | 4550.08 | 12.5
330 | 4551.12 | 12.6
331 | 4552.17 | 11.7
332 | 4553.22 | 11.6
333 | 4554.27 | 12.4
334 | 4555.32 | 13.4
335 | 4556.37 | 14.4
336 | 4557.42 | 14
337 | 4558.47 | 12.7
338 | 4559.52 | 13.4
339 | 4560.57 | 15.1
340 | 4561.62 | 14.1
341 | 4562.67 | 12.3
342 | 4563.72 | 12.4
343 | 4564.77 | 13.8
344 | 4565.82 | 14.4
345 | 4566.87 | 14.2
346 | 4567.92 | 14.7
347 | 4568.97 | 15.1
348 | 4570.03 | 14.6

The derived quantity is 0.03 mag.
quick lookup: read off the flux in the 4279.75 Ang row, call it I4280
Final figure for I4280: 9.8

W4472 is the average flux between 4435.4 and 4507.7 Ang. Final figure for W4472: 12.8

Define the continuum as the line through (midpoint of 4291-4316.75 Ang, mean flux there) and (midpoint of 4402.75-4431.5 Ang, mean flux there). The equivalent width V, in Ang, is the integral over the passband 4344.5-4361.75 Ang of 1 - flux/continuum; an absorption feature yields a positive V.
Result -2.5 Ang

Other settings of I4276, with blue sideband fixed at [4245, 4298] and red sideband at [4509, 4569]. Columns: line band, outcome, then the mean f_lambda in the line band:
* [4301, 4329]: 0.12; 10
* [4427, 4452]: 0.01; 12.1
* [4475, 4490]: -0.08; 13.6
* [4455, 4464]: 0.04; 11.9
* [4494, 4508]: -0.03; 13.1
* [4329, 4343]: 0.02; 11.2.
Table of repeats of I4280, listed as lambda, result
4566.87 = 14.2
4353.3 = 9.51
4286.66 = 10.9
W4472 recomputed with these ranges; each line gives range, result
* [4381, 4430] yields 11.7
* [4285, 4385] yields 10.7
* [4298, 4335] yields 10.2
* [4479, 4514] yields 13.3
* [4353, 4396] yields 11.2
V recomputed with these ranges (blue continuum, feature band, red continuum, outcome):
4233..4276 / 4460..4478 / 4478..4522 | -0.4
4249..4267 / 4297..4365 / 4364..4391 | 1.3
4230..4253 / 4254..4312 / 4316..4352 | 7.4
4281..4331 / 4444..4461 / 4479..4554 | 0.3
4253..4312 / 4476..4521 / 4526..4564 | -3.7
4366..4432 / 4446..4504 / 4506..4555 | -2.9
